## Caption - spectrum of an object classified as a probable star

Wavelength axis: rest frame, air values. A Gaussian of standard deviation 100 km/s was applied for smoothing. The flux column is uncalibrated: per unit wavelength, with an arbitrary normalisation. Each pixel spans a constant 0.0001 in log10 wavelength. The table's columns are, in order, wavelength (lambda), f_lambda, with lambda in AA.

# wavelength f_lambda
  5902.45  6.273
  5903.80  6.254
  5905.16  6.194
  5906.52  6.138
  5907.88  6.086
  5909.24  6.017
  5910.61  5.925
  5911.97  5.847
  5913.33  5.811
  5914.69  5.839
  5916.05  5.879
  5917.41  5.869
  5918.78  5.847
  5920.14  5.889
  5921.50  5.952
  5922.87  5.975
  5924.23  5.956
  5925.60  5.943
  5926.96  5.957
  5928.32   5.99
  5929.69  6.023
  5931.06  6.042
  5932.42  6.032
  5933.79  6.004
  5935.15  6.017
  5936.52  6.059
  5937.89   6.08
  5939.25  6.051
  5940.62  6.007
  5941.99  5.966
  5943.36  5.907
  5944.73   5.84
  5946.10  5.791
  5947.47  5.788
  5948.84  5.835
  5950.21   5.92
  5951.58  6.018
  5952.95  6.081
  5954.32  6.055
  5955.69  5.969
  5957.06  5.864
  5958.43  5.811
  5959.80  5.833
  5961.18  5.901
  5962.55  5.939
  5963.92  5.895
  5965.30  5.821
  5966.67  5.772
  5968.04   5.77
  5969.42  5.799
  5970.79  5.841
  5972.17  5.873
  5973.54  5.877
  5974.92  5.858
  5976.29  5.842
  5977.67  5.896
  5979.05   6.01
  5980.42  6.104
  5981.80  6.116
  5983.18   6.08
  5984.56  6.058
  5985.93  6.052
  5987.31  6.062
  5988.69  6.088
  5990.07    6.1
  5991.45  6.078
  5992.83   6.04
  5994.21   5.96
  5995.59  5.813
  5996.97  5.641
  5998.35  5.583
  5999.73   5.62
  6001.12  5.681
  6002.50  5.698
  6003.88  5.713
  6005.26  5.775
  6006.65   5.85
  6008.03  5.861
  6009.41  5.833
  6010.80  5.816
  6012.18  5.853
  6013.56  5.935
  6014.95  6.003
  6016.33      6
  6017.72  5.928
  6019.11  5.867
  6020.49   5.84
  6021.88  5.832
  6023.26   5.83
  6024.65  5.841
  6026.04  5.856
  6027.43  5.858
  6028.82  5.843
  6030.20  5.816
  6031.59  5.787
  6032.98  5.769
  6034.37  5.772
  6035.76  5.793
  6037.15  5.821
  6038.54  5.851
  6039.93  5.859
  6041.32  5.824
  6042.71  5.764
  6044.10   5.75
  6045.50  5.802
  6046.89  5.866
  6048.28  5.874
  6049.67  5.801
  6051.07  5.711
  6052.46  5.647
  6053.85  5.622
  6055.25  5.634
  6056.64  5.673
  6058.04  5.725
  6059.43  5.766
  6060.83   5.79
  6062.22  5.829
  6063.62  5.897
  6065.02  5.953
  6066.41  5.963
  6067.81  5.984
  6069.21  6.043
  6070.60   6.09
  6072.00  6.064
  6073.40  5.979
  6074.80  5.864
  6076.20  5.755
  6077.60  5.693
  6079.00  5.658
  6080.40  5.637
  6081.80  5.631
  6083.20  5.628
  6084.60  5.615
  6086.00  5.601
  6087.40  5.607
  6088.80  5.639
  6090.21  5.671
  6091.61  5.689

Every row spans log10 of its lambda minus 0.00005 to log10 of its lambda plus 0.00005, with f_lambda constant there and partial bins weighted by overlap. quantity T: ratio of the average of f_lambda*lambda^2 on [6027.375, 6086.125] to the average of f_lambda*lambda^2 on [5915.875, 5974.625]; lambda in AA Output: 1.02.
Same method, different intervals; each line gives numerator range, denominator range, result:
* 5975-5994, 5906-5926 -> 1.04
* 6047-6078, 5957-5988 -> 1.02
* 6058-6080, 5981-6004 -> 1.02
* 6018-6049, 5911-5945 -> 1.01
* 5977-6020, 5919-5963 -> 1.01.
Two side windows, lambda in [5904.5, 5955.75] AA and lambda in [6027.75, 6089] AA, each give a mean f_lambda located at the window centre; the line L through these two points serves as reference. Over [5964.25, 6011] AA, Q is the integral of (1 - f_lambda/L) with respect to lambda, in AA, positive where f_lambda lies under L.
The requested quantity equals 0.0 AA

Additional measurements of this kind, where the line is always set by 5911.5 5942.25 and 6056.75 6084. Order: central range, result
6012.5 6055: 0.3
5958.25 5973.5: 0.2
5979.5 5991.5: -0.4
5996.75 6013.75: 0.4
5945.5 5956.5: 0.0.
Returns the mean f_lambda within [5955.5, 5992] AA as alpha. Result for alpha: 5.94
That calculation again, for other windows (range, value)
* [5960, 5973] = 5.84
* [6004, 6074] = 5.84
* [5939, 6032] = 5.89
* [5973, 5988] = 6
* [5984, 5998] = 5.98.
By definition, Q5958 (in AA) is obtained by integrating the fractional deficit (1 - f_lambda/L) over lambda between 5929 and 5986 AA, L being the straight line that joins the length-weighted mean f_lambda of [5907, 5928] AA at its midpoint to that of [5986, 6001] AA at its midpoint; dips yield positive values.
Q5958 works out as -0.31 AA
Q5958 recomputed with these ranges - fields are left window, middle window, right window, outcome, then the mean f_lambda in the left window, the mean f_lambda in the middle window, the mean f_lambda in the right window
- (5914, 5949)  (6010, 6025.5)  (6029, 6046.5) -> -0.14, 5.94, 5.88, 5.8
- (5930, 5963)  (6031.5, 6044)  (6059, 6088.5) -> 0.10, 5.95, 5.8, 5.81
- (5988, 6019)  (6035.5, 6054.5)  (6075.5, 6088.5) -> -0.13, 5.86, 5.79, 5.65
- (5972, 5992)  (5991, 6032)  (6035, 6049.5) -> 0.58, 6.01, 5.83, 5.82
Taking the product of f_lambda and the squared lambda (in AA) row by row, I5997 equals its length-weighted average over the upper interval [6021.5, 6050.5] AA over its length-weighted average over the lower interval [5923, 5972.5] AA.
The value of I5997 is 1.0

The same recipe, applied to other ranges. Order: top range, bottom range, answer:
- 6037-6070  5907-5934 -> 1.02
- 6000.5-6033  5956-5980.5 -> 1.01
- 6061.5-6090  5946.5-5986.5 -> 1.02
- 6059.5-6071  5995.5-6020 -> 1.04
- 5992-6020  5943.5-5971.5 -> 1.01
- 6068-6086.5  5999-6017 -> 1.02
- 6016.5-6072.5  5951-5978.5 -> 1.02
